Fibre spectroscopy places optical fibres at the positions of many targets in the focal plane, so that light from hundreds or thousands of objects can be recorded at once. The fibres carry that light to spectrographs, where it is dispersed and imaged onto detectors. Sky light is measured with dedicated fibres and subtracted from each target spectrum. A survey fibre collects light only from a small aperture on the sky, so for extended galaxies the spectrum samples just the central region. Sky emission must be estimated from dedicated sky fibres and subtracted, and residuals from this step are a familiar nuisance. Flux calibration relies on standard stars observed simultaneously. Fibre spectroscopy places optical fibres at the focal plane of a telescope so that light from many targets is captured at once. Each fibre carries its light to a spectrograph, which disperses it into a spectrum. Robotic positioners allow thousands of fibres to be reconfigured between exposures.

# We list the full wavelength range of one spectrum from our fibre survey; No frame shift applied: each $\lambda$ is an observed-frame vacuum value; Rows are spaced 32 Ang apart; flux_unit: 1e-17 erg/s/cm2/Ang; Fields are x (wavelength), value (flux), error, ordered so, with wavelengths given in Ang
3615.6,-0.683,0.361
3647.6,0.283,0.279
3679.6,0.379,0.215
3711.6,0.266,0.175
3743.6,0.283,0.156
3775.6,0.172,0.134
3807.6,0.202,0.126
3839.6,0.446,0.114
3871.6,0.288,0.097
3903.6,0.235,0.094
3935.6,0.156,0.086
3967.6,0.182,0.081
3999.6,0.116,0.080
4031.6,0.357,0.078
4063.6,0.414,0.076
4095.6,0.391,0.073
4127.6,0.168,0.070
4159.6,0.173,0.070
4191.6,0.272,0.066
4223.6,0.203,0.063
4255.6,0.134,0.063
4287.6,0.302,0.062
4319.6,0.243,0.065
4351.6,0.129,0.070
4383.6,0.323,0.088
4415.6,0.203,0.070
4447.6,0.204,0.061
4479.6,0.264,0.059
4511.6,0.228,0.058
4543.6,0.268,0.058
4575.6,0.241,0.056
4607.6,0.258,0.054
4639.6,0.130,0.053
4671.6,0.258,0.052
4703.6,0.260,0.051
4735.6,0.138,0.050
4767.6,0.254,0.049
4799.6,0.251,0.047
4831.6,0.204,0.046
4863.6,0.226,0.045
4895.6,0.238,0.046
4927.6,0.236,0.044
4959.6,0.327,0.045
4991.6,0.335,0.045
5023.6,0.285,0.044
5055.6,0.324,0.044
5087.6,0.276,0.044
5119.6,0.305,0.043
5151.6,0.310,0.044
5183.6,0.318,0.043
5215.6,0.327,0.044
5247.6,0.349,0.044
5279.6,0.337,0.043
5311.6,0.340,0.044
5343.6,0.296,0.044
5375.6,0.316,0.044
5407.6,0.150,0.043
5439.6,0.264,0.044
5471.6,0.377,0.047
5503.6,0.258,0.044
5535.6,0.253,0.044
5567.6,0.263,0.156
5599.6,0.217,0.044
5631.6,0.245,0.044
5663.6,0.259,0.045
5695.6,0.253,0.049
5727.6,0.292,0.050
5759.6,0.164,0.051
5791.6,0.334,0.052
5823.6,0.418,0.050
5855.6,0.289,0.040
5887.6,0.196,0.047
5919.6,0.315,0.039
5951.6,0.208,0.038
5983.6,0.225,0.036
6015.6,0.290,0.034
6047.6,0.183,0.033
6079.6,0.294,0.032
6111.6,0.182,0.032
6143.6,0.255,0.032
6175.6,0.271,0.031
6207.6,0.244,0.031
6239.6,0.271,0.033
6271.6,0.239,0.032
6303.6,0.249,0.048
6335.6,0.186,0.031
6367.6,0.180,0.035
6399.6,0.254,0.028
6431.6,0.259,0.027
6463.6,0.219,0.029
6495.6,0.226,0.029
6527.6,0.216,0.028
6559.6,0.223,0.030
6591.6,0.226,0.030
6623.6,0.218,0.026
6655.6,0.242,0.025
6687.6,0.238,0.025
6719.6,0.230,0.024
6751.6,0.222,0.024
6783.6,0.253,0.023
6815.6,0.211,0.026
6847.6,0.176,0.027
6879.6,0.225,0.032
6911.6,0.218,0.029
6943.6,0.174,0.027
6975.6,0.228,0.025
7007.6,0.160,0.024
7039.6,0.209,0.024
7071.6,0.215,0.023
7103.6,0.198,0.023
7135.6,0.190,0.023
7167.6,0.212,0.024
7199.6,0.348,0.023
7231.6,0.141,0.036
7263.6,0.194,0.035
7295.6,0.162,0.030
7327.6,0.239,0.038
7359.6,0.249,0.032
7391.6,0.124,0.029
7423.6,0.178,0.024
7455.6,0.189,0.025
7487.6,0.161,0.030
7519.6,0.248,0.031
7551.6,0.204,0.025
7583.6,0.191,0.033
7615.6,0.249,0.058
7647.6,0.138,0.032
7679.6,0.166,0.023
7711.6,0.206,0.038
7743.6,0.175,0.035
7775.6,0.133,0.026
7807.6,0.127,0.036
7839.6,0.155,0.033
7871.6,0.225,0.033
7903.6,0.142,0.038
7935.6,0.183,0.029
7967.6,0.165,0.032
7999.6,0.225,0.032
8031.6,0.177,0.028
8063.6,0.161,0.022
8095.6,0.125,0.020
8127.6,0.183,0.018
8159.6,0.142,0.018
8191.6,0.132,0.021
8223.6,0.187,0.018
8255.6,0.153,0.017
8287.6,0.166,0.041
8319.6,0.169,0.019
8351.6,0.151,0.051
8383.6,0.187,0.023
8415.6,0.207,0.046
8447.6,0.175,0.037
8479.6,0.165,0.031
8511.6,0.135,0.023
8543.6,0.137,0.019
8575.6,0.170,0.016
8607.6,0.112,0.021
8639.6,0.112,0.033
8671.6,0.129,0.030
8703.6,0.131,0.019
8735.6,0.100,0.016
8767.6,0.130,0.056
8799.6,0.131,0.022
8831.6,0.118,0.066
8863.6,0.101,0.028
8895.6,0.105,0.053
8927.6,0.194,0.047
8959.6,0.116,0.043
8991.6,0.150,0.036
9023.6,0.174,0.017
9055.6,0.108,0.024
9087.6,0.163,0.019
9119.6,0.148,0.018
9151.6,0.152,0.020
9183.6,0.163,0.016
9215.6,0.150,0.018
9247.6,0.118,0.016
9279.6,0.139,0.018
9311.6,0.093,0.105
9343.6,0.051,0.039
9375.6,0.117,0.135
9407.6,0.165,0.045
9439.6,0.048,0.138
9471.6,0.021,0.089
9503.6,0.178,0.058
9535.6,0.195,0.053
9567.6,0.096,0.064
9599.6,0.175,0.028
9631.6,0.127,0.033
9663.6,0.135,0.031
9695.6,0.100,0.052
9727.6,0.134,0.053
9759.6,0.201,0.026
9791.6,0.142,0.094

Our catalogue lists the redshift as 0.094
